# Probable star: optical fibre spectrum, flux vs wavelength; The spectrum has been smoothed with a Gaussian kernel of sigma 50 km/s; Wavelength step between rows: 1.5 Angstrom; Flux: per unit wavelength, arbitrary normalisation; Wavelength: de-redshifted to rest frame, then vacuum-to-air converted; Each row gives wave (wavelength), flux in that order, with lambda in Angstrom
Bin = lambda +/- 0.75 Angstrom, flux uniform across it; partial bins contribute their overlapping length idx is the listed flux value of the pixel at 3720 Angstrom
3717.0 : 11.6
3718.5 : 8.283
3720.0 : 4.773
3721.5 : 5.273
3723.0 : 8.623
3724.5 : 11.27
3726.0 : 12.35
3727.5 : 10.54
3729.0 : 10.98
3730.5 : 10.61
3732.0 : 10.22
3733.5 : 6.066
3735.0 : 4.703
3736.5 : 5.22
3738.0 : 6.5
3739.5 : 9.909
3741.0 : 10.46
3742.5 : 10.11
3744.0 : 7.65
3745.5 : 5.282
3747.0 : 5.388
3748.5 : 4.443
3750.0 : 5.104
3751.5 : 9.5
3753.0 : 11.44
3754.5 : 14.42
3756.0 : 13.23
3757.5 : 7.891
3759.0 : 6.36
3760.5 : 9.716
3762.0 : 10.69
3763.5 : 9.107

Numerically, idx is 4.773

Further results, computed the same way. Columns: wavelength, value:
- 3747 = 5.388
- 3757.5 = 7.891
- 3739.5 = 9.909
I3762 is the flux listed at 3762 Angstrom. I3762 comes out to 10.69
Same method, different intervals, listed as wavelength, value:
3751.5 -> 9.5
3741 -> 10.46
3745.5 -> 5.282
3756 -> 13.23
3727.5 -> 10.54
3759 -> 6.36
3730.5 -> 10.61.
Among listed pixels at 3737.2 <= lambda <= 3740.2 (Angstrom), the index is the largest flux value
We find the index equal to 9.909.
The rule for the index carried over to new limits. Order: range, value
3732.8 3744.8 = 10.46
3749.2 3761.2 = 14.42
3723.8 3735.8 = 12.35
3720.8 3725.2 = 11.27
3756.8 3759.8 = 7.891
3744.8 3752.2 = 9.5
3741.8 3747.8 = 10.11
